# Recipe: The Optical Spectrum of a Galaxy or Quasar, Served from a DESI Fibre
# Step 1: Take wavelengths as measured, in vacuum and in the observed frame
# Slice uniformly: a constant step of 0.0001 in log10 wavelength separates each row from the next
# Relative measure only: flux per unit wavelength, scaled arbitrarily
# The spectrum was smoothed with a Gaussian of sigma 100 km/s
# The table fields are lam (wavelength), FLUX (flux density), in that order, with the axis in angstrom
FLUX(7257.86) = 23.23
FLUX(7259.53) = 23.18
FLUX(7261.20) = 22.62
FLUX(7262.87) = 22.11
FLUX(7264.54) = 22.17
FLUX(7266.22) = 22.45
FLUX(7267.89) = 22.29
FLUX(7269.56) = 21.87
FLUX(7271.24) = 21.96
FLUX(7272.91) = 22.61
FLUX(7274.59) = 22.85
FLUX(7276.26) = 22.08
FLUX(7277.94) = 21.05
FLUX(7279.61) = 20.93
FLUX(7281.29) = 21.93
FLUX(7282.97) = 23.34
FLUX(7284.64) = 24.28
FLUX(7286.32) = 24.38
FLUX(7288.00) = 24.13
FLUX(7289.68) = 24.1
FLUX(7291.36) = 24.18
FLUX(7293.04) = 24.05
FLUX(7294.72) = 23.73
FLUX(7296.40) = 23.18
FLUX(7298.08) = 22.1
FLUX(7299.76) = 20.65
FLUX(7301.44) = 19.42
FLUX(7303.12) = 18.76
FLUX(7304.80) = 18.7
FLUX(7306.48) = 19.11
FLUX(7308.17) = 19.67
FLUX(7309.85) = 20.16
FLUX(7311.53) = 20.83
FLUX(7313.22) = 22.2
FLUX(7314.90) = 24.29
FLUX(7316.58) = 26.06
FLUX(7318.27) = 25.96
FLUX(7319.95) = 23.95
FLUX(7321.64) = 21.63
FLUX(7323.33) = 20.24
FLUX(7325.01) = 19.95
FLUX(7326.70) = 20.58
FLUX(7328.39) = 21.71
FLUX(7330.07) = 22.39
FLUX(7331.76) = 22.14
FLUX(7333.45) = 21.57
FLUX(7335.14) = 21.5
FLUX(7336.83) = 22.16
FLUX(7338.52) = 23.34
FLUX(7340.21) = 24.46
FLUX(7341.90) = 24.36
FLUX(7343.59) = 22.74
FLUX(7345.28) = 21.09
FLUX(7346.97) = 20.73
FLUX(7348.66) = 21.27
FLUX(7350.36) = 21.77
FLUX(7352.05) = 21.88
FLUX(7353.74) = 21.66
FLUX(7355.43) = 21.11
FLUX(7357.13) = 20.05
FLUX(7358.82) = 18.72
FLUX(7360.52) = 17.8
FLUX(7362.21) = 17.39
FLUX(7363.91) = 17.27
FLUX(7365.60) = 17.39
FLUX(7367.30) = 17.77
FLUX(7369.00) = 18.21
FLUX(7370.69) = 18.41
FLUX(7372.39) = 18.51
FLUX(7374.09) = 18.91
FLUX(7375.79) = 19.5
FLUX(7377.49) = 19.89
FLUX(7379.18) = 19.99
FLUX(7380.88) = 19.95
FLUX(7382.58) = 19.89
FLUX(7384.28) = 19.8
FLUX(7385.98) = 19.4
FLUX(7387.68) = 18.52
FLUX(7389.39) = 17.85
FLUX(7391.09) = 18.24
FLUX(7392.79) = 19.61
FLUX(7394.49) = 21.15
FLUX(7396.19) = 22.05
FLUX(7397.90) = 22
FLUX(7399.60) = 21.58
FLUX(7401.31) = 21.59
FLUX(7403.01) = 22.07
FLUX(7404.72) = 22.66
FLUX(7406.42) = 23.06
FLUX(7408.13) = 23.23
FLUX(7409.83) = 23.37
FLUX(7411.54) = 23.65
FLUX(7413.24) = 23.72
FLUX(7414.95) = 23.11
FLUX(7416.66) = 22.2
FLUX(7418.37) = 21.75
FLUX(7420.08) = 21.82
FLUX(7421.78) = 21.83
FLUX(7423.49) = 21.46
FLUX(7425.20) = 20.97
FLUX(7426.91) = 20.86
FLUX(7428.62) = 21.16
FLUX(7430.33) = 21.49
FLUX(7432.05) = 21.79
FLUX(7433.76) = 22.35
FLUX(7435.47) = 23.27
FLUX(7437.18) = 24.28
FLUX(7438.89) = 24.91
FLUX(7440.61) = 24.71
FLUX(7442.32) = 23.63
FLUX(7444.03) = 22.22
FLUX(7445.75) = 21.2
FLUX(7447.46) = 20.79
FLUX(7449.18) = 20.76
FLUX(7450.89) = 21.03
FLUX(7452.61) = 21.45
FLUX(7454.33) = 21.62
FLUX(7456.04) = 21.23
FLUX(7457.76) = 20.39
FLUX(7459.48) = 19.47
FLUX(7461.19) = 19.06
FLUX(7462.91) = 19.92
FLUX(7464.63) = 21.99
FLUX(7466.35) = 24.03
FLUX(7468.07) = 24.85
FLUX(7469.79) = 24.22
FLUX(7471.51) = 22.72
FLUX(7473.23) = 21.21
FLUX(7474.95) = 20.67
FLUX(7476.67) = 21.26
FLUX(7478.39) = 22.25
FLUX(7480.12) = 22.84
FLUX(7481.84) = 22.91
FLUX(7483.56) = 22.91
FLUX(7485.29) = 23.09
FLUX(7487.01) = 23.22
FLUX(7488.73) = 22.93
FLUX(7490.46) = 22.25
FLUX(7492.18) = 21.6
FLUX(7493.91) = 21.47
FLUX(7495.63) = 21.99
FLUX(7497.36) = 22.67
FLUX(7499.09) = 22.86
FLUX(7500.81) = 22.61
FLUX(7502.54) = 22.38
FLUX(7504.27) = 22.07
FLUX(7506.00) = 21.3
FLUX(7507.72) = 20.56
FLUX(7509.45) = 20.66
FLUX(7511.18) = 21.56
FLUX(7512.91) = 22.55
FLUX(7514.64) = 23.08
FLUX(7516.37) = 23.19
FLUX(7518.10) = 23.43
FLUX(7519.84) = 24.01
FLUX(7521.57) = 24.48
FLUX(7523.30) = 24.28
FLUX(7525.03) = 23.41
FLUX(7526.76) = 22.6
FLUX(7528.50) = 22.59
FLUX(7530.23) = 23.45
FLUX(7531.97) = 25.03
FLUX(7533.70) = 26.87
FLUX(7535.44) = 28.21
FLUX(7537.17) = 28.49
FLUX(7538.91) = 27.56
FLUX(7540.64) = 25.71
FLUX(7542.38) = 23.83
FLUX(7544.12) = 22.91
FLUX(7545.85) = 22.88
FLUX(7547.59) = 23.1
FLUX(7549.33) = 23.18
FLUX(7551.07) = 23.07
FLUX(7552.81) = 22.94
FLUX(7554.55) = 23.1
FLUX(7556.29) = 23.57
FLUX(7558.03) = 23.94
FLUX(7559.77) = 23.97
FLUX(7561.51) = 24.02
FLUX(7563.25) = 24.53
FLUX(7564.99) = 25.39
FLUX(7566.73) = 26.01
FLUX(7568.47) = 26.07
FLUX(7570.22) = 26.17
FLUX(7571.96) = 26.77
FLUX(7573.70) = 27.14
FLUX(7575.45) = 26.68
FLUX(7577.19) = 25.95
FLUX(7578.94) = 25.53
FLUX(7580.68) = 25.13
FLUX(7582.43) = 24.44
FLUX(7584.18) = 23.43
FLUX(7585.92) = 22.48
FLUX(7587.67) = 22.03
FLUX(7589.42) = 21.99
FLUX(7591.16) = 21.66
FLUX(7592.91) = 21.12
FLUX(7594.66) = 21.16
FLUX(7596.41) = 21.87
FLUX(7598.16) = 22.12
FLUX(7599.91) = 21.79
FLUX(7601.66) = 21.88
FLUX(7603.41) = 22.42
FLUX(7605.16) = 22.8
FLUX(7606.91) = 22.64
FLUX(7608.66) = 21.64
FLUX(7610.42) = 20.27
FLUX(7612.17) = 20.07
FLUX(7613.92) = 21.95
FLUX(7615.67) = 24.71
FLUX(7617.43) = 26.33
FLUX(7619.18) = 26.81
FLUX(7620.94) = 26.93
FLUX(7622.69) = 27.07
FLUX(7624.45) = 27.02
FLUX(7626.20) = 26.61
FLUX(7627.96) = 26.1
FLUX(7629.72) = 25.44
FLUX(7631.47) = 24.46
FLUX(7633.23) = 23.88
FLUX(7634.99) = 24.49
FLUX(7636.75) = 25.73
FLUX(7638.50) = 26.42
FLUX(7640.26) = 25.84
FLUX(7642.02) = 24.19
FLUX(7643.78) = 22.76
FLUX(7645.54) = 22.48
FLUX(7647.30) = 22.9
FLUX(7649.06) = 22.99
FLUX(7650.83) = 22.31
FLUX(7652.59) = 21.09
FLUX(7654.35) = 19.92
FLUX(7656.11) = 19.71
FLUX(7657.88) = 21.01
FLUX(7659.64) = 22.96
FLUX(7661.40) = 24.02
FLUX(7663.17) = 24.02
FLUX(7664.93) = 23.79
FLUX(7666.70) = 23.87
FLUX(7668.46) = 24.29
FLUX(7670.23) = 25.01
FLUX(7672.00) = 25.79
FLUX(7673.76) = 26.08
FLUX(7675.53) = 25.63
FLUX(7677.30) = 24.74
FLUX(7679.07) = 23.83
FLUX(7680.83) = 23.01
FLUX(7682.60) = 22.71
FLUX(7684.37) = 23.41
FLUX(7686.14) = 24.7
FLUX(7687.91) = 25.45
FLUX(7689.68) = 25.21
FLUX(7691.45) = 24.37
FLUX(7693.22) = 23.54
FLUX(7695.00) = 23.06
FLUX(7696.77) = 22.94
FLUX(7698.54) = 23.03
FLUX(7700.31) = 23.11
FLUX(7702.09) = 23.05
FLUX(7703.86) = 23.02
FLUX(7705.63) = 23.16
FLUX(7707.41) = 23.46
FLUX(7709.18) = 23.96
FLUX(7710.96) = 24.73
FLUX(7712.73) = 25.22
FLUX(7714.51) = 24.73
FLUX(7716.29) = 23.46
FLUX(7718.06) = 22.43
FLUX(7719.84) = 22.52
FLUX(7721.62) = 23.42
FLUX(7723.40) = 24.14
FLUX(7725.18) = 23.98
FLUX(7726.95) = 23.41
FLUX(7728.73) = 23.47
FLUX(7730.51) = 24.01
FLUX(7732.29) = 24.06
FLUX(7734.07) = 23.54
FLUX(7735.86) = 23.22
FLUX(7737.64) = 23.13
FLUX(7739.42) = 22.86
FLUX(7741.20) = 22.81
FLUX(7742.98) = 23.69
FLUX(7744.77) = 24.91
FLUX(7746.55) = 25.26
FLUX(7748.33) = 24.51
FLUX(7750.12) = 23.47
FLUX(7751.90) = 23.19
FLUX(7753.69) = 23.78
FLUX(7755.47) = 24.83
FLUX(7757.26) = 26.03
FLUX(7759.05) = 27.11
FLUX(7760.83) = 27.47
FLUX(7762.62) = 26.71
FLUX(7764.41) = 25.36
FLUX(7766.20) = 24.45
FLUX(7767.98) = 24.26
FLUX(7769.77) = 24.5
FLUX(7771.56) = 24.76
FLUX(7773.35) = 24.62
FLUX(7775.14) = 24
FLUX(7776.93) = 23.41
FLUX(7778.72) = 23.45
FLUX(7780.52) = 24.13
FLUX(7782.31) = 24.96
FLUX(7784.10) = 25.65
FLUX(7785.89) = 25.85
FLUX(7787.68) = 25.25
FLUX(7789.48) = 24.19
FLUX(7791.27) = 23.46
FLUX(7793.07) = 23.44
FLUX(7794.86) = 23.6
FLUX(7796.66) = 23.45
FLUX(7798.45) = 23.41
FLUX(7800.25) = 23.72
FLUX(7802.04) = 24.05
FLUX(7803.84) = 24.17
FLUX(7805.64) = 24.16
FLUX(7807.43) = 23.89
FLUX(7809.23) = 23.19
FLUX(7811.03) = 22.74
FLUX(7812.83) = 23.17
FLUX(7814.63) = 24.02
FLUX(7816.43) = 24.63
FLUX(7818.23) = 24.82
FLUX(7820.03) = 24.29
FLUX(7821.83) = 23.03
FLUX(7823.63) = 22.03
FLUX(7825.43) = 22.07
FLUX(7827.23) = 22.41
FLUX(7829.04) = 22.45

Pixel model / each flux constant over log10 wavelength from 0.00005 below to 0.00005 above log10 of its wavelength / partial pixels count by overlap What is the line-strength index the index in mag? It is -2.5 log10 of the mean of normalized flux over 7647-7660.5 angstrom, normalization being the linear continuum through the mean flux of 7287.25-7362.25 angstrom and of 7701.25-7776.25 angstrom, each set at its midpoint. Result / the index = 0.102 mag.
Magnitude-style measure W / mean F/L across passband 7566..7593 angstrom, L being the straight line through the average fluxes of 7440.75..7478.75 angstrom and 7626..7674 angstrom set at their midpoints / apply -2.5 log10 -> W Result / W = -0.07 mag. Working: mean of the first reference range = 21.7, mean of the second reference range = 23.8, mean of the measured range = 24.6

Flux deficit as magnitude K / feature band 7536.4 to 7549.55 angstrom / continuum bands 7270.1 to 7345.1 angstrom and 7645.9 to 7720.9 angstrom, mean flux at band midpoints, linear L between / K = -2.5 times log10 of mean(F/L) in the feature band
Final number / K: -0.08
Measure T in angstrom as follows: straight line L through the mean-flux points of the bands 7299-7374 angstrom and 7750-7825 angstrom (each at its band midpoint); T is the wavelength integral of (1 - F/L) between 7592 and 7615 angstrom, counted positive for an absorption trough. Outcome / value 1.2 angstrom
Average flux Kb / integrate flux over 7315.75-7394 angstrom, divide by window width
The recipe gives 20.6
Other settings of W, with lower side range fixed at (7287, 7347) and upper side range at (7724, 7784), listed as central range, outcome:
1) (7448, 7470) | 0.07 mag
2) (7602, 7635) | -0.03 mag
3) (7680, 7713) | 0.02 mag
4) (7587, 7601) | 0.09 mag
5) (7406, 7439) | 0.01 mag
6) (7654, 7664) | 0.09 mag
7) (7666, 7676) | -0.05 mag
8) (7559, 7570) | -0.08 mag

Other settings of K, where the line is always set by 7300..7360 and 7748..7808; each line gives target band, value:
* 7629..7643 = -0.07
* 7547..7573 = -0.06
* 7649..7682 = 0.02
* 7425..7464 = 0.03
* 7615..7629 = -0.13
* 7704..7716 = 0.00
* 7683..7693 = -0.02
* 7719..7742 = 0.03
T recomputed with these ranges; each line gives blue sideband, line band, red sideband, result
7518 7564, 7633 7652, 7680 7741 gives -0.1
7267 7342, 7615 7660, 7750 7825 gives -1.1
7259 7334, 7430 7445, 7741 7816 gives -0.3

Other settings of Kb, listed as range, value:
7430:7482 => 22.1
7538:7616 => 23.6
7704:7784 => 24.2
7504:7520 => 22.2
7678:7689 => 23.9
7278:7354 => 22.2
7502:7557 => 23.6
